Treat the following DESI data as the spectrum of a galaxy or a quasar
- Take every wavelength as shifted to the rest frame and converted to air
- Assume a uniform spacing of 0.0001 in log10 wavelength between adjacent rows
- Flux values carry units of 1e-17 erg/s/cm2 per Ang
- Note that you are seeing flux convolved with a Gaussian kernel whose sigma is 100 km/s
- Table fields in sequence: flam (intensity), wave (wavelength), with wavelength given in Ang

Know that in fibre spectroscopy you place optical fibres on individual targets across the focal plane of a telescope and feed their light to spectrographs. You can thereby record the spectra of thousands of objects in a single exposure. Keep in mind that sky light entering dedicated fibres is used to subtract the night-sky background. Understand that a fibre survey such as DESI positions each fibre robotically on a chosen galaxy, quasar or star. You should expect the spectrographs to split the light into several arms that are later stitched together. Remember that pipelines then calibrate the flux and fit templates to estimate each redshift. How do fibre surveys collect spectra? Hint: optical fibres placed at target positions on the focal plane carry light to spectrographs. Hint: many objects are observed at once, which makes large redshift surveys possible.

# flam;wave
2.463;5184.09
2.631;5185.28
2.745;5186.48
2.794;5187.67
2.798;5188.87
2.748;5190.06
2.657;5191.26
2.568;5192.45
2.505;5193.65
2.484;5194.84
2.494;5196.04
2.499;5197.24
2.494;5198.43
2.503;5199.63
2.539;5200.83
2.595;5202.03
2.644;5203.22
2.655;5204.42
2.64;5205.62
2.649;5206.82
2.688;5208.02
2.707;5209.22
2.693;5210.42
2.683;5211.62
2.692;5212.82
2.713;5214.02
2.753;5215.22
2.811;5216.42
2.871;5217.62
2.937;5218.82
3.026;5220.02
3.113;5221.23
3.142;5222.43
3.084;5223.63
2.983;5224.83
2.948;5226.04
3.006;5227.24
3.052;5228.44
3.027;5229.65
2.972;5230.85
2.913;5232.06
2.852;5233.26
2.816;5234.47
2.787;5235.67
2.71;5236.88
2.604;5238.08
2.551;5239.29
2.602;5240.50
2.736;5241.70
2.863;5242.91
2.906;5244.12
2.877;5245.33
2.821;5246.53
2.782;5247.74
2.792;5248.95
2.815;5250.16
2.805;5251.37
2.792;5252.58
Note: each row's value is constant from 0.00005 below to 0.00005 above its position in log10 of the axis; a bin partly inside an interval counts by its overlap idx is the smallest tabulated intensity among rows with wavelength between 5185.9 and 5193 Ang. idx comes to 2.568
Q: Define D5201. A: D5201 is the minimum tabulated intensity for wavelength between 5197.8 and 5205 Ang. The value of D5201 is 2.494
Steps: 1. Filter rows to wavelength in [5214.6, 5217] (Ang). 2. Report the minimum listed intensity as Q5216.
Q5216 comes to 2.753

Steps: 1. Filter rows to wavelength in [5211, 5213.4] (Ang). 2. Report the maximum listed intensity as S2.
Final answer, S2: 2.692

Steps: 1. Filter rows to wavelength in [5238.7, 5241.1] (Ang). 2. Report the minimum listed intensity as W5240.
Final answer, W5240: 2.551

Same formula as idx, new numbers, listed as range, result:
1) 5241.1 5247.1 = 2.736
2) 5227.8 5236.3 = 2.787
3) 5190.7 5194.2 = 2.505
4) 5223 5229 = 2.948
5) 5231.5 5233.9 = 2.852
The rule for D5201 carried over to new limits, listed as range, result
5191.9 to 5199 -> 2.484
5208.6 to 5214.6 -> 2.683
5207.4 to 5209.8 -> 2.688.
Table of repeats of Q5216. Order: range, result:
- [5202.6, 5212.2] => 2.64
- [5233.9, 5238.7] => 2.604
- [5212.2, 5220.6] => 2.692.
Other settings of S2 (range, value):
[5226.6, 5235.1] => 3.052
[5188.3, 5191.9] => 2.798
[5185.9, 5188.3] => 2.794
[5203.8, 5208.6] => 2.688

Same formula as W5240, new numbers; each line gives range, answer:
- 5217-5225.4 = 2.871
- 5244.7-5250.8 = 2.782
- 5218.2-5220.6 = 2.937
